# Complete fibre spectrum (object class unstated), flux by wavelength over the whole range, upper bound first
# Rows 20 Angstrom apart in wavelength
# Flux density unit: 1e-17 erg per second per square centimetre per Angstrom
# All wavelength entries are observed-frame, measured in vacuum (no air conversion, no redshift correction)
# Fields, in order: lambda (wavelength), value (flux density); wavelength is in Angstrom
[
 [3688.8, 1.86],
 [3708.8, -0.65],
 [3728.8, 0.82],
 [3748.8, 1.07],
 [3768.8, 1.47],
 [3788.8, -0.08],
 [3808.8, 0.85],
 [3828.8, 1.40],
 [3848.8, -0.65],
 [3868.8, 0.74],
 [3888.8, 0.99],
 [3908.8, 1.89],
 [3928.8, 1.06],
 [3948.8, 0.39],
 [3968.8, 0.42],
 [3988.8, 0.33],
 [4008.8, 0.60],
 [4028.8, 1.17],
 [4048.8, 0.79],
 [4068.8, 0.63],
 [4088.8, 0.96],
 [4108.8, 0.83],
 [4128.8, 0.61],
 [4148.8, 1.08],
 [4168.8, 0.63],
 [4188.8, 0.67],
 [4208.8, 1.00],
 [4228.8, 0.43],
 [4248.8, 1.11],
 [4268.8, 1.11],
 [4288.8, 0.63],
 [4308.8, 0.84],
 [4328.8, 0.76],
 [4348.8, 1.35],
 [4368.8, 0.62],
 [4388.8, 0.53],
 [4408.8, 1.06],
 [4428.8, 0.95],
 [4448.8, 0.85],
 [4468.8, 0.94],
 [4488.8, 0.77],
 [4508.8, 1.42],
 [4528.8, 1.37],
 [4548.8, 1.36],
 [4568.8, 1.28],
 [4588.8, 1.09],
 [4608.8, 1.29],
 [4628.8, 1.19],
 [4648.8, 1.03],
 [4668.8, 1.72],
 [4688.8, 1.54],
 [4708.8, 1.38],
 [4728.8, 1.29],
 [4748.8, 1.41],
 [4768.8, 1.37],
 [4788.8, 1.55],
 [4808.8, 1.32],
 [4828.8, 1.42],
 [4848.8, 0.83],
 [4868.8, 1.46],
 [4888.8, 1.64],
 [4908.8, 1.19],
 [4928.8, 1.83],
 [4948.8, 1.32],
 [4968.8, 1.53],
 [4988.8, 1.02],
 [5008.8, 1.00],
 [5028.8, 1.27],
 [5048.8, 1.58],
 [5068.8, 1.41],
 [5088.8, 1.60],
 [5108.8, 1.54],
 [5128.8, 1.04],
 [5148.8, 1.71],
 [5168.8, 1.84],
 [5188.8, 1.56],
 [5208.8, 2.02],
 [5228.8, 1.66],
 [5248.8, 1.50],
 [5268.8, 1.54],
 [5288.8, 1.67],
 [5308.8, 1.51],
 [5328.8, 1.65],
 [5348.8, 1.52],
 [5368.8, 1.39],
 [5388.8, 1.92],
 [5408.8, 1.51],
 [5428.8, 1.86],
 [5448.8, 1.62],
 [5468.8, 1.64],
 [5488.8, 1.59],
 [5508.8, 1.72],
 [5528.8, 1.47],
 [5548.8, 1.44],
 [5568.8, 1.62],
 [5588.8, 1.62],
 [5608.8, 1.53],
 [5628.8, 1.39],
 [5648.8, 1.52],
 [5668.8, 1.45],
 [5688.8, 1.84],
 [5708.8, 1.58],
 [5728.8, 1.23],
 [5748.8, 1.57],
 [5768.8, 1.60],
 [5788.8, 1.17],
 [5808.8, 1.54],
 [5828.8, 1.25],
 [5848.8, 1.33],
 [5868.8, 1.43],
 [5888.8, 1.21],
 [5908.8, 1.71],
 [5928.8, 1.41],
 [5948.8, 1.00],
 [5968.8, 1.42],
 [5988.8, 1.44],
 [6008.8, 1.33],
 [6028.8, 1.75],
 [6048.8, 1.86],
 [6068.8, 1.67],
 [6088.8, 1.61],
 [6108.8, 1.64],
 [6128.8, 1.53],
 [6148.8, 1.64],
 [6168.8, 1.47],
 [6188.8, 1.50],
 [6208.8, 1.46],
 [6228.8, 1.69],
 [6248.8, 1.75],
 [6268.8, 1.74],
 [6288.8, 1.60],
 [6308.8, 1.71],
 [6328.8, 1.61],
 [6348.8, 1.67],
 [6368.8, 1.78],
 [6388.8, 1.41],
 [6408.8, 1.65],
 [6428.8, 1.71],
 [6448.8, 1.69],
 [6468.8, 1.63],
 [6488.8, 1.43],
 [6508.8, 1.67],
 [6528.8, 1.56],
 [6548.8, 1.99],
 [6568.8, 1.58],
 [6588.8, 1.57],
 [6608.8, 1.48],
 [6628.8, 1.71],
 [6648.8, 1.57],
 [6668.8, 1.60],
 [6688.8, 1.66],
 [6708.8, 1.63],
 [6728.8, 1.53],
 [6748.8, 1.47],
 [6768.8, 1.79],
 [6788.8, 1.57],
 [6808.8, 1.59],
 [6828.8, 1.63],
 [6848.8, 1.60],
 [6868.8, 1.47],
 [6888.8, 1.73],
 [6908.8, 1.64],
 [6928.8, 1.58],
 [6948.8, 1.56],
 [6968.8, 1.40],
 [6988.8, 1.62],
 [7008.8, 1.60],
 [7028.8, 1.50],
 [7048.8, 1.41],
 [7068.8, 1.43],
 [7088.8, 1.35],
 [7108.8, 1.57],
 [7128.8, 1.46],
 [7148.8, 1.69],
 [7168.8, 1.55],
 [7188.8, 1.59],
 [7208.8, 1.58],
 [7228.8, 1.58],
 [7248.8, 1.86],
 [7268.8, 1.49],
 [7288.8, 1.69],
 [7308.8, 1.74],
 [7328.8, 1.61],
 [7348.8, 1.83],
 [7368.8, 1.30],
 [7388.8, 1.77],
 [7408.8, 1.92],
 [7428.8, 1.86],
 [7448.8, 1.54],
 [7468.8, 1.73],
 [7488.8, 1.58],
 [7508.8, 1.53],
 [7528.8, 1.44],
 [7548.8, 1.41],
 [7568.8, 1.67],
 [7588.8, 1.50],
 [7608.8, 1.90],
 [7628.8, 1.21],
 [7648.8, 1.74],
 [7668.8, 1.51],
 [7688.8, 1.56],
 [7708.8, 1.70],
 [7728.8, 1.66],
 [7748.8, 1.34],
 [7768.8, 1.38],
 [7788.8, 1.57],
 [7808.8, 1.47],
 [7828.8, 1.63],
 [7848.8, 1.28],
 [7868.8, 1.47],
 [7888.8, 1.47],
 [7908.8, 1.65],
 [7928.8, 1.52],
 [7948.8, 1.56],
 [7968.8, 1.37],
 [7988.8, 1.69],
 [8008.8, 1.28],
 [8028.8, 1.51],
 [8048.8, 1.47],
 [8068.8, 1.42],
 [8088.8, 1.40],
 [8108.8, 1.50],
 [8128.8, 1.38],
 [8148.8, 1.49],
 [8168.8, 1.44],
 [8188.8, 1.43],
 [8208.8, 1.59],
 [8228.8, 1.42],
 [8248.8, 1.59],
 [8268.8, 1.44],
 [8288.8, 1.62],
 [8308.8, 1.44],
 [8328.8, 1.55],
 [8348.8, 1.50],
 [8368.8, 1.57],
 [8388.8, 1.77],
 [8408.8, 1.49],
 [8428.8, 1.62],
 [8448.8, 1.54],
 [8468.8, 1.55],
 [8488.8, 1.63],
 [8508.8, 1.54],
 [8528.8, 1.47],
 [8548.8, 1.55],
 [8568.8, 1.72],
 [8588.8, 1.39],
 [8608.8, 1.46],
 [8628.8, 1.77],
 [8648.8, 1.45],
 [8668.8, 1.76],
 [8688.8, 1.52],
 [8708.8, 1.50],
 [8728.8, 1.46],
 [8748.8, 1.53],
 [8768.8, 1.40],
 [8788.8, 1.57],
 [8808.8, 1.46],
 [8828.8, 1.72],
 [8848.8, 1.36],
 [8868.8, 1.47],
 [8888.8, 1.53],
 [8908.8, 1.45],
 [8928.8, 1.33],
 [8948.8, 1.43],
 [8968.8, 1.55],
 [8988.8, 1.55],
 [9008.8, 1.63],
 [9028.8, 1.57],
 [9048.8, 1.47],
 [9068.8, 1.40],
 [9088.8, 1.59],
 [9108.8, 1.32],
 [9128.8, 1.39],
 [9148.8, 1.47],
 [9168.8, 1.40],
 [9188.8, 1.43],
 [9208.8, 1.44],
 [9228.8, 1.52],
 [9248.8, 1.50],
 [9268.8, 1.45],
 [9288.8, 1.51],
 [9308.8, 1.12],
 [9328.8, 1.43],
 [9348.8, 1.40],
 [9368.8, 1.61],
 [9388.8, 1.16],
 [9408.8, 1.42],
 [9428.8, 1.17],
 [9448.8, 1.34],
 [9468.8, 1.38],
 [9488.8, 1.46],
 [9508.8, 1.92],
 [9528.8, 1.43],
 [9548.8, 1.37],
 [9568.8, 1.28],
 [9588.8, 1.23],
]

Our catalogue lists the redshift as 0.13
